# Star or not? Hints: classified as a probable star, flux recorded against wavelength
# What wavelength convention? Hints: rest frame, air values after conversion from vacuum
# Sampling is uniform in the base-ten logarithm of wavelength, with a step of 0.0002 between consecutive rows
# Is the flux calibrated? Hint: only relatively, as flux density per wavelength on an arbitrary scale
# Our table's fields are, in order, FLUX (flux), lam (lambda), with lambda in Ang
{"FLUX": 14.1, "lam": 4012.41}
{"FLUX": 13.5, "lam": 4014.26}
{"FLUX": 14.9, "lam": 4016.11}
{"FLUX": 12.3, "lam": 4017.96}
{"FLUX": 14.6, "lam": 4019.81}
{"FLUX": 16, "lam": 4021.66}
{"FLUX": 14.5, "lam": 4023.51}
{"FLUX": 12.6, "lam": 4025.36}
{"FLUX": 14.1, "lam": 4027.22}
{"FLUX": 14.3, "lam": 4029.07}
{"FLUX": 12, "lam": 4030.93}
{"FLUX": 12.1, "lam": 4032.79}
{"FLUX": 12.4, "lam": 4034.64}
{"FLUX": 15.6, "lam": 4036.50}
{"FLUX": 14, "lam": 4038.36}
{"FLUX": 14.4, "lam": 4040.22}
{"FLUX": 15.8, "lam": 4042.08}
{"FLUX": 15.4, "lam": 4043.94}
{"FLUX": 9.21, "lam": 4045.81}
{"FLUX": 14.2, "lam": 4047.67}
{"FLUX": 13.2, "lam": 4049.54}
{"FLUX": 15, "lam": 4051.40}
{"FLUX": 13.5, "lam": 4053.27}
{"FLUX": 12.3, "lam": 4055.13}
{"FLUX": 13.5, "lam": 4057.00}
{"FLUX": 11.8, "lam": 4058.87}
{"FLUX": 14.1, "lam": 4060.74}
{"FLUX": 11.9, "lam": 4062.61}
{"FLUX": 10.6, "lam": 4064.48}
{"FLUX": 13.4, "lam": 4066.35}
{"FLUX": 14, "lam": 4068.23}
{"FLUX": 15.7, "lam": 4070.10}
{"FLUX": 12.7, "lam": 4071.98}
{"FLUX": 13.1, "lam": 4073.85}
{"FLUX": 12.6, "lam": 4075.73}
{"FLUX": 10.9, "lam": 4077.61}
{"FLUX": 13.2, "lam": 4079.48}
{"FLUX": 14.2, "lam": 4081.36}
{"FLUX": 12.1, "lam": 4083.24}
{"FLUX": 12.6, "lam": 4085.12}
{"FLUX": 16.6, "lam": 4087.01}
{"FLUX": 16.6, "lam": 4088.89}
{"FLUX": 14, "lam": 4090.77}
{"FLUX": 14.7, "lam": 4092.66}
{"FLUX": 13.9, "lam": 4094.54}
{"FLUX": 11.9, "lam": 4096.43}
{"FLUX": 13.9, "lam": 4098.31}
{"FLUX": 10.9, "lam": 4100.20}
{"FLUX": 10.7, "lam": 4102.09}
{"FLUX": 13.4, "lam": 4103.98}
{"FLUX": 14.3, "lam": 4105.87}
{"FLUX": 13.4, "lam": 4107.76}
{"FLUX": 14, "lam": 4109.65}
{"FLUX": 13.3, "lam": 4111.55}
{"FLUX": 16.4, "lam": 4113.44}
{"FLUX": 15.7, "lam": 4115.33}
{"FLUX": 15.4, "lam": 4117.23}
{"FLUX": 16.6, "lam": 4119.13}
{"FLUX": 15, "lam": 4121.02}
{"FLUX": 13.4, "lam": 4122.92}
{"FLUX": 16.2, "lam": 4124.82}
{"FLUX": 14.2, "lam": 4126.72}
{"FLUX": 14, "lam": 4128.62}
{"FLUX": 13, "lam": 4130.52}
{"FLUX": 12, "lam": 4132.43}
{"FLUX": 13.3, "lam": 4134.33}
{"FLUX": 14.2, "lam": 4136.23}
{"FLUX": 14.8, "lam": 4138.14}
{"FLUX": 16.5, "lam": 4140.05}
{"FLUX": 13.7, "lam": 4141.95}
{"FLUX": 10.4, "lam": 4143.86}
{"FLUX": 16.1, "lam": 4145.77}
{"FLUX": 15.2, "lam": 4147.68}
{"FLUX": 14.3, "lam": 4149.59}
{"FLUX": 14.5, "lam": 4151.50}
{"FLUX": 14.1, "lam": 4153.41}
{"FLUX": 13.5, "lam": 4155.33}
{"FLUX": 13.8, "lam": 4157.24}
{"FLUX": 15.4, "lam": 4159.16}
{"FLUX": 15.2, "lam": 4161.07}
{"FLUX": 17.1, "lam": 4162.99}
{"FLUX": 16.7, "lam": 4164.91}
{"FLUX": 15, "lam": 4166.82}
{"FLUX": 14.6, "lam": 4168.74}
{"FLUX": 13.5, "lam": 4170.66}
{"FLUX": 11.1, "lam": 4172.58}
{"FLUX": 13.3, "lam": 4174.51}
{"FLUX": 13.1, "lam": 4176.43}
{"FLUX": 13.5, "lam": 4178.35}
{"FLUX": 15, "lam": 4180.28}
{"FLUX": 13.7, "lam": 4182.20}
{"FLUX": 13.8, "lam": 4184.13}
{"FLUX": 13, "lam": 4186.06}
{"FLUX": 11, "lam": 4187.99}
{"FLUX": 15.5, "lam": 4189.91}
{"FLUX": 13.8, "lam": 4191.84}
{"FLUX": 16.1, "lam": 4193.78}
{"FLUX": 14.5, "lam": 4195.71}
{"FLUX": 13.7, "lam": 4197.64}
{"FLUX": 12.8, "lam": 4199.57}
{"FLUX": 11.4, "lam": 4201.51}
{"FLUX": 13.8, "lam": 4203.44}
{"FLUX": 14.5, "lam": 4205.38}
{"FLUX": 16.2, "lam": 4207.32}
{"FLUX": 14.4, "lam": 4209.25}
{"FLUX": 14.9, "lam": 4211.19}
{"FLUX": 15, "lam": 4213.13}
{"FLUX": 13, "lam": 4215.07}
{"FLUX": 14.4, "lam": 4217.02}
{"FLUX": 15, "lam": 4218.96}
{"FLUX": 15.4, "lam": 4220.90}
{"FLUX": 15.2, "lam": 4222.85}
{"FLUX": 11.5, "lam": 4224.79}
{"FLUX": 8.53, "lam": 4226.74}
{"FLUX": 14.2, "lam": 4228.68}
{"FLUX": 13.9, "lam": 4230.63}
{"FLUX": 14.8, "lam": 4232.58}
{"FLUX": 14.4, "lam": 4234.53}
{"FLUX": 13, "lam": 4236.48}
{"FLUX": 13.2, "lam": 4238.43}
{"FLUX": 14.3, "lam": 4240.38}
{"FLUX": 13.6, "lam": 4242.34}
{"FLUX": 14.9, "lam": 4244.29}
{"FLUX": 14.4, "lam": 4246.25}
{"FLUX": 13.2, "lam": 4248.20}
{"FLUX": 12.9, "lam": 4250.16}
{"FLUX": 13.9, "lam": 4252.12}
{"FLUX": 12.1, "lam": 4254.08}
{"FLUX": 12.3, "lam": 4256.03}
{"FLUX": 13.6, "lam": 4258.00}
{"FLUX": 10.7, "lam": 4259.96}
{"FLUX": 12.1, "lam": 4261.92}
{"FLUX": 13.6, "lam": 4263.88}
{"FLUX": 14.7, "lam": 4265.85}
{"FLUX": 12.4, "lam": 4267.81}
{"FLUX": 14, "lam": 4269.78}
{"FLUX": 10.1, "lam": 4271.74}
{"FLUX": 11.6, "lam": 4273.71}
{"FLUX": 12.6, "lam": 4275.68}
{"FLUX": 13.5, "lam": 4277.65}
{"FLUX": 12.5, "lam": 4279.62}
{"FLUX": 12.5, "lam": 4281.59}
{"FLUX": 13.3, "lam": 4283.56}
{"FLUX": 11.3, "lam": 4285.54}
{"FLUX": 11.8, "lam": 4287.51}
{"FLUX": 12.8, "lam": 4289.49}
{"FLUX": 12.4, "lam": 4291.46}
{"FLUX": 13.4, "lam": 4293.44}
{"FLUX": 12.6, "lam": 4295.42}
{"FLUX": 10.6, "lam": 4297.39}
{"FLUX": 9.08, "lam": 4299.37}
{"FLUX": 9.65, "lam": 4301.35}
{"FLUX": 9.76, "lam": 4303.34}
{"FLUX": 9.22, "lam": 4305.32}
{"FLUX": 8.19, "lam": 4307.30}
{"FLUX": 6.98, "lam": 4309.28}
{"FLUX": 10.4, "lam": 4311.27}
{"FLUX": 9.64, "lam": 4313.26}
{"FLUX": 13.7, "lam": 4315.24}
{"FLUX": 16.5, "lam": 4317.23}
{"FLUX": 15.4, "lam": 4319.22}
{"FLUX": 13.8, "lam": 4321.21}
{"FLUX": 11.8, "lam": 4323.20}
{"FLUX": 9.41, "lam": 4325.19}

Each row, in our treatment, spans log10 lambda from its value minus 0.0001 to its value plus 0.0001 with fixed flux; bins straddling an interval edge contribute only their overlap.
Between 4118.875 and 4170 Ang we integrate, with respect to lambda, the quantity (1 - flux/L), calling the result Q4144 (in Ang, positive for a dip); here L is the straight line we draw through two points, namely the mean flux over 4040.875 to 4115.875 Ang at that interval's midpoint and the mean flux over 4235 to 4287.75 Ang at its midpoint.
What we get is -4.82 Ang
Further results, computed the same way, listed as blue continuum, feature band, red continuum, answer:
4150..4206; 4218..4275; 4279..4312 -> -4.6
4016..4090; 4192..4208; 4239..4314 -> -2.0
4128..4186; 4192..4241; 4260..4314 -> -3.8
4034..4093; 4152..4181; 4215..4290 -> -2.2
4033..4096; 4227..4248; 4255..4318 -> -2.9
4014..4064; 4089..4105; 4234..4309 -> 0.2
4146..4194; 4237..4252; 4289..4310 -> -2.2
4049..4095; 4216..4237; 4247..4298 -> -1.5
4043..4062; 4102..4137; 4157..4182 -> -0.8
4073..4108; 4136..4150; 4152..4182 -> -0.4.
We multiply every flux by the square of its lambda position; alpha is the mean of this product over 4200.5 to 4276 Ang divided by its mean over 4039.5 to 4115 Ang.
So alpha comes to 1.08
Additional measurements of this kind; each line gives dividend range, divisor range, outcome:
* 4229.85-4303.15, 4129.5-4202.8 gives 0.95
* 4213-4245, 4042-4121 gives 1.09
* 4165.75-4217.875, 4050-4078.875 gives 1.13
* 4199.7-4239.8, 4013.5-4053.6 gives 1.10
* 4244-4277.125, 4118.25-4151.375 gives 0.95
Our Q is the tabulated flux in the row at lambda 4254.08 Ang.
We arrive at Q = 12.1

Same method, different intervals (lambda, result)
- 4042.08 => 15.8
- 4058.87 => 11.8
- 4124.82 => 16.2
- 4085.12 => 12.6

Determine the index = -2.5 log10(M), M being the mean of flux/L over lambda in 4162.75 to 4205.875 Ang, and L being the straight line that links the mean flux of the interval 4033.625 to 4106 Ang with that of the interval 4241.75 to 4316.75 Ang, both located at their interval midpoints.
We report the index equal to -0.10 mag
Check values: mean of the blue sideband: 13.4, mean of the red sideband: 12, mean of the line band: 13.9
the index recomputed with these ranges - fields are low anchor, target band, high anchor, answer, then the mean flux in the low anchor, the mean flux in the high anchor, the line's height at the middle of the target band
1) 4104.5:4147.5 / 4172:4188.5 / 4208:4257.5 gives 0.07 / 14.4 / 13.7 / 14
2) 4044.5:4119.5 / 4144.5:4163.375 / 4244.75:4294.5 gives -0.12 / 13.5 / 12.7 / 13.2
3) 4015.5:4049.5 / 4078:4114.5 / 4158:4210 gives 0.02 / 13.8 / 14.1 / 13.9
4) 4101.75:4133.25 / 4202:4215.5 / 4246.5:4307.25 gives -0.12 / 14.3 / 12.1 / 13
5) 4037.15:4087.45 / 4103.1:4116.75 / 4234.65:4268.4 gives -0.09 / 13.3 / 13.3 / 13.3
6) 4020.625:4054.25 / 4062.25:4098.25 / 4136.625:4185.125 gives 0.04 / 13.8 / 14.3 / 14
